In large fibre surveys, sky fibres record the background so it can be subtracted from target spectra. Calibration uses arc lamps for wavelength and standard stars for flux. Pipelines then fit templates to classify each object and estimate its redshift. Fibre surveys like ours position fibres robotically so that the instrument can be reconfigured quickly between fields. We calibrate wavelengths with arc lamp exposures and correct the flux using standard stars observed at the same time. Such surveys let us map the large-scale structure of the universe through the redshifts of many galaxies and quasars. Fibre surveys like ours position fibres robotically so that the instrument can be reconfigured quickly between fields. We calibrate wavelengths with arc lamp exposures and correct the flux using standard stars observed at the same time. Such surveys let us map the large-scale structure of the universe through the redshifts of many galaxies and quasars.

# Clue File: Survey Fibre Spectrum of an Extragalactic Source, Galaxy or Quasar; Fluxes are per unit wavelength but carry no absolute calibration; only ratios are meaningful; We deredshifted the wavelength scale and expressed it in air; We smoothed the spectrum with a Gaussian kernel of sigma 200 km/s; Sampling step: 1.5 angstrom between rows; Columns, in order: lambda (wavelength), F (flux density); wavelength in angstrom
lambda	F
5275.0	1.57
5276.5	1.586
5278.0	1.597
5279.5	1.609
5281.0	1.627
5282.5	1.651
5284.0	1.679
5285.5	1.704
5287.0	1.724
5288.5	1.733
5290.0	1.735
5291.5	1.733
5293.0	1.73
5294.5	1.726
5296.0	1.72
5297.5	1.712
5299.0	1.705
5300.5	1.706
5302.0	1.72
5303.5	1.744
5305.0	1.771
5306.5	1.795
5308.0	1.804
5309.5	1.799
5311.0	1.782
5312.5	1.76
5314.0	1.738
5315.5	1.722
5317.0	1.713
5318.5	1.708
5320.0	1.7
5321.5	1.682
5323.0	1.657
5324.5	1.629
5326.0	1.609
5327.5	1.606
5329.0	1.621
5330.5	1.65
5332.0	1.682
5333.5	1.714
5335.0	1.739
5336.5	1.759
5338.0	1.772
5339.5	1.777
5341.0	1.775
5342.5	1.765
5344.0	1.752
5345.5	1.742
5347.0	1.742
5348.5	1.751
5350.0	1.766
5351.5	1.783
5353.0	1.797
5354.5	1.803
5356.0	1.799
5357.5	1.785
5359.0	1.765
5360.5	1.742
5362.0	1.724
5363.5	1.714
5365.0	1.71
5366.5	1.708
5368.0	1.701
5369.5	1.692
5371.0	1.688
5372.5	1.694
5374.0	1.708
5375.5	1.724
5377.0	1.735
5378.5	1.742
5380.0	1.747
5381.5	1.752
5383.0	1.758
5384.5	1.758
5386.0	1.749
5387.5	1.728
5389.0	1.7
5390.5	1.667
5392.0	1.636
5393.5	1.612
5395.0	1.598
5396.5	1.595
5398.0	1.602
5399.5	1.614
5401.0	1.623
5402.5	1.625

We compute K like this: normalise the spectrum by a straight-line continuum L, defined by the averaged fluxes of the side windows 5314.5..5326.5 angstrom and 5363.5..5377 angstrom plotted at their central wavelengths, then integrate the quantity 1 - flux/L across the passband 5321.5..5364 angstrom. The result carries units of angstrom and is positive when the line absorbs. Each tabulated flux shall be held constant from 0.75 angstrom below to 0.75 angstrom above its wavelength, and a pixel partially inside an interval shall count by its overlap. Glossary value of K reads -0.93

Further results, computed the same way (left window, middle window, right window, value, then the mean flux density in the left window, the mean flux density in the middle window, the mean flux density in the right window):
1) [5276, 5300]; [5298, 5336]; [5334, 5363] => 0.29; 1.69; 1.71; 1.76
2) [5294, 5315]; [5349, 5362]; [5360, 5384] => -0.36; 1.75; 1.78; 1.72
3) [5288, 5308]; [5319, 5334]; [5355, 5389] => 0.69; 1.74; 1.65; 1.73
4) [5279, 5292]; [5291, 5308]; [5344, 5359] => -0.29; 1.69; 1.74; 1.77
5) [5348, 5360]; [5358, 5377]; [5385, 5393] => 0.35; 1.78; 1.72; 1.7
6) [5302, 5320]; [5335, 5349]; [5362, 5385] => -0.17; 1.75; 1.76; 1.72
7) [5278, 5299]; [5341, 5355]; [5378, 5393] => -0.45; 1.7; 1.77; 1.72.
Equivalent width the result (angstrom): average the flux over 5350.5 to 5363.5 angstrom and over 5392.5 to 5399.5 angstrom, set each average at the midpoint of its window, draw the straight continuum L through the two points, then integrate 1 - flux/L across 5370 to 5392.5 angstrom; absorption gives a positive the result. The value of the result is -0.71 angstrom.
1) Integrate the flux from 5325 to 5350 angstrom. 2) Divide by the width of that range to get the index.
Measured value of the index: 1.72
